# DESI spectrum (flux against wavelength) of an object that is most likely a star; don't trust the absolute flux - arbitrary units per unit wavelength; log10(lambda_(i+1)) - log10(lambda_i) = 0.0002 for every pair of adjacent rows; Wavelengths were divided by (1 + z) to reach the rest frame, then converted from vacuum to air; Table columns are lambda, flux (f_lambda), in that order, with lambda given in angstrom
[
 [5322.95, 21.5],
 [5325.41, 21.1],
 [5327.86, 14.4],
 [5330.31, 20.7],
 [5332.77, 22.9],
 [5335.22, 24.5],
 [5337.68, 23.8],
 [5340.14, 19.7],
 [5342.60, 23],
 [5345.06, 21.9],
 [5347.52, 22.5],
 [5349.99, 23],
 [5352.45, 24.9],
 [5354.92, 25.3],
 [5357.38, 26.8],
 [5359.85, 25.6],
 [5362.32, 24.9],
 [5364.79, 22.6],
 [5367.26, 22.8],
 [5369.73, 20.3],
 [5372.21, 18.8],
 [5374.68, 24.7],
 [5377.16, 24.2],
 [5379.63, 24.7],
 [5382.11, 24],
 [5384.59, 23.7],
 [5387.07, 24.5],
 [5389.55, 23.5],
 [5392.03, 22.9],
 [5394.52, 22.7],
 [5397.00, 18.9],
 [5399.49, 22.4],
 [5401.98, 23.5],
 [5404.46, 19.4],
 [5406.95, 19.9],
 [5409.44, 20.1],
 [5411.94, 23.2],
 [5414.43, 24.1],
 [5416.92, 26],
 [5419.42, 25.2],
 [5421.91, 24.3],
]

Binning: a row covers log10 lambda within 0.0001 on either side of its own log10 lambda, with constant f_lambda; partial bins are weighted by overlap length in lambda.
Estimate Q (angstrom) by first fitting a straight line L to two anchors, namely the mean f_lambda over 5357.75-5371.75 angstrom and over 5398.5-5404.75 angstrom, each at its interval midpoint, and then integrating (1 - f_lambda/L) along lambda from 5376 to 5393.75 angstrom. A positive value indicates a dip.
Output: -1.0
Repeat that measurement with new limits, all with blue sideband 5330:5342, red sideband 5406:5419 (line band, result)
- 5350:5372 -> -1.20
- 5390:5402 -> 0.40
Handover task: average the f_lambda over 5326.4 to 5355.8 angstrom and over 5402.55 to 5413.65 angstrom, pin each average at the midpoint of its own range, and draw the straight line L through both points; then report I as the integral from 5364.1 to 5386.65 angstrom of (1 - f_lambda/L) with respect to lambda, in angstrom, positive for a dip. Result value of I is -1.4 angstrom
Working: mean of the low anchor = 22.2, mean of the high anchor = 21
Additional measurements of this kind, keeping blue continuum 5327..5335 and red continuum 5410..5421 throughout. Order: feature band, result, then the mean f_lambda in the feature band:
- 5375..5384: -0.7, 24.3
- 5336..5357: -2.2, 23.2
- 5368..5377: 0.2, 21.7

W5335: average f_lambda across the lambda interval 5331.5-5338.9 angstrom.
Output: 23.7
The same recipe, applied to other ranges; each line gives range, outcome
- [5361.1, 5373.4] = 21.9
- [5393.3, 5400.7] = 21.3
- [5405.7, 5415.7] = 21.8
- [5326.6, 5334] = 19.4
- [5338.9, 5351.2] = 22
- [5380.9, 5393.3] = 23.7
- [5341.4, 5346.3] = 22.5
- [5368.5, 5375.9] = 21.3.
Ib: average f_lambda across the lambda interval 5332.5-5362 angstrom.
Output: 23.7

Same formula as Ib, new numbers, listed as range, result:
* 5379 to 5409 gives 22.4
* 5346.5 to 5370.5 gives 24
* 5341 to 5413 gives 22.9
